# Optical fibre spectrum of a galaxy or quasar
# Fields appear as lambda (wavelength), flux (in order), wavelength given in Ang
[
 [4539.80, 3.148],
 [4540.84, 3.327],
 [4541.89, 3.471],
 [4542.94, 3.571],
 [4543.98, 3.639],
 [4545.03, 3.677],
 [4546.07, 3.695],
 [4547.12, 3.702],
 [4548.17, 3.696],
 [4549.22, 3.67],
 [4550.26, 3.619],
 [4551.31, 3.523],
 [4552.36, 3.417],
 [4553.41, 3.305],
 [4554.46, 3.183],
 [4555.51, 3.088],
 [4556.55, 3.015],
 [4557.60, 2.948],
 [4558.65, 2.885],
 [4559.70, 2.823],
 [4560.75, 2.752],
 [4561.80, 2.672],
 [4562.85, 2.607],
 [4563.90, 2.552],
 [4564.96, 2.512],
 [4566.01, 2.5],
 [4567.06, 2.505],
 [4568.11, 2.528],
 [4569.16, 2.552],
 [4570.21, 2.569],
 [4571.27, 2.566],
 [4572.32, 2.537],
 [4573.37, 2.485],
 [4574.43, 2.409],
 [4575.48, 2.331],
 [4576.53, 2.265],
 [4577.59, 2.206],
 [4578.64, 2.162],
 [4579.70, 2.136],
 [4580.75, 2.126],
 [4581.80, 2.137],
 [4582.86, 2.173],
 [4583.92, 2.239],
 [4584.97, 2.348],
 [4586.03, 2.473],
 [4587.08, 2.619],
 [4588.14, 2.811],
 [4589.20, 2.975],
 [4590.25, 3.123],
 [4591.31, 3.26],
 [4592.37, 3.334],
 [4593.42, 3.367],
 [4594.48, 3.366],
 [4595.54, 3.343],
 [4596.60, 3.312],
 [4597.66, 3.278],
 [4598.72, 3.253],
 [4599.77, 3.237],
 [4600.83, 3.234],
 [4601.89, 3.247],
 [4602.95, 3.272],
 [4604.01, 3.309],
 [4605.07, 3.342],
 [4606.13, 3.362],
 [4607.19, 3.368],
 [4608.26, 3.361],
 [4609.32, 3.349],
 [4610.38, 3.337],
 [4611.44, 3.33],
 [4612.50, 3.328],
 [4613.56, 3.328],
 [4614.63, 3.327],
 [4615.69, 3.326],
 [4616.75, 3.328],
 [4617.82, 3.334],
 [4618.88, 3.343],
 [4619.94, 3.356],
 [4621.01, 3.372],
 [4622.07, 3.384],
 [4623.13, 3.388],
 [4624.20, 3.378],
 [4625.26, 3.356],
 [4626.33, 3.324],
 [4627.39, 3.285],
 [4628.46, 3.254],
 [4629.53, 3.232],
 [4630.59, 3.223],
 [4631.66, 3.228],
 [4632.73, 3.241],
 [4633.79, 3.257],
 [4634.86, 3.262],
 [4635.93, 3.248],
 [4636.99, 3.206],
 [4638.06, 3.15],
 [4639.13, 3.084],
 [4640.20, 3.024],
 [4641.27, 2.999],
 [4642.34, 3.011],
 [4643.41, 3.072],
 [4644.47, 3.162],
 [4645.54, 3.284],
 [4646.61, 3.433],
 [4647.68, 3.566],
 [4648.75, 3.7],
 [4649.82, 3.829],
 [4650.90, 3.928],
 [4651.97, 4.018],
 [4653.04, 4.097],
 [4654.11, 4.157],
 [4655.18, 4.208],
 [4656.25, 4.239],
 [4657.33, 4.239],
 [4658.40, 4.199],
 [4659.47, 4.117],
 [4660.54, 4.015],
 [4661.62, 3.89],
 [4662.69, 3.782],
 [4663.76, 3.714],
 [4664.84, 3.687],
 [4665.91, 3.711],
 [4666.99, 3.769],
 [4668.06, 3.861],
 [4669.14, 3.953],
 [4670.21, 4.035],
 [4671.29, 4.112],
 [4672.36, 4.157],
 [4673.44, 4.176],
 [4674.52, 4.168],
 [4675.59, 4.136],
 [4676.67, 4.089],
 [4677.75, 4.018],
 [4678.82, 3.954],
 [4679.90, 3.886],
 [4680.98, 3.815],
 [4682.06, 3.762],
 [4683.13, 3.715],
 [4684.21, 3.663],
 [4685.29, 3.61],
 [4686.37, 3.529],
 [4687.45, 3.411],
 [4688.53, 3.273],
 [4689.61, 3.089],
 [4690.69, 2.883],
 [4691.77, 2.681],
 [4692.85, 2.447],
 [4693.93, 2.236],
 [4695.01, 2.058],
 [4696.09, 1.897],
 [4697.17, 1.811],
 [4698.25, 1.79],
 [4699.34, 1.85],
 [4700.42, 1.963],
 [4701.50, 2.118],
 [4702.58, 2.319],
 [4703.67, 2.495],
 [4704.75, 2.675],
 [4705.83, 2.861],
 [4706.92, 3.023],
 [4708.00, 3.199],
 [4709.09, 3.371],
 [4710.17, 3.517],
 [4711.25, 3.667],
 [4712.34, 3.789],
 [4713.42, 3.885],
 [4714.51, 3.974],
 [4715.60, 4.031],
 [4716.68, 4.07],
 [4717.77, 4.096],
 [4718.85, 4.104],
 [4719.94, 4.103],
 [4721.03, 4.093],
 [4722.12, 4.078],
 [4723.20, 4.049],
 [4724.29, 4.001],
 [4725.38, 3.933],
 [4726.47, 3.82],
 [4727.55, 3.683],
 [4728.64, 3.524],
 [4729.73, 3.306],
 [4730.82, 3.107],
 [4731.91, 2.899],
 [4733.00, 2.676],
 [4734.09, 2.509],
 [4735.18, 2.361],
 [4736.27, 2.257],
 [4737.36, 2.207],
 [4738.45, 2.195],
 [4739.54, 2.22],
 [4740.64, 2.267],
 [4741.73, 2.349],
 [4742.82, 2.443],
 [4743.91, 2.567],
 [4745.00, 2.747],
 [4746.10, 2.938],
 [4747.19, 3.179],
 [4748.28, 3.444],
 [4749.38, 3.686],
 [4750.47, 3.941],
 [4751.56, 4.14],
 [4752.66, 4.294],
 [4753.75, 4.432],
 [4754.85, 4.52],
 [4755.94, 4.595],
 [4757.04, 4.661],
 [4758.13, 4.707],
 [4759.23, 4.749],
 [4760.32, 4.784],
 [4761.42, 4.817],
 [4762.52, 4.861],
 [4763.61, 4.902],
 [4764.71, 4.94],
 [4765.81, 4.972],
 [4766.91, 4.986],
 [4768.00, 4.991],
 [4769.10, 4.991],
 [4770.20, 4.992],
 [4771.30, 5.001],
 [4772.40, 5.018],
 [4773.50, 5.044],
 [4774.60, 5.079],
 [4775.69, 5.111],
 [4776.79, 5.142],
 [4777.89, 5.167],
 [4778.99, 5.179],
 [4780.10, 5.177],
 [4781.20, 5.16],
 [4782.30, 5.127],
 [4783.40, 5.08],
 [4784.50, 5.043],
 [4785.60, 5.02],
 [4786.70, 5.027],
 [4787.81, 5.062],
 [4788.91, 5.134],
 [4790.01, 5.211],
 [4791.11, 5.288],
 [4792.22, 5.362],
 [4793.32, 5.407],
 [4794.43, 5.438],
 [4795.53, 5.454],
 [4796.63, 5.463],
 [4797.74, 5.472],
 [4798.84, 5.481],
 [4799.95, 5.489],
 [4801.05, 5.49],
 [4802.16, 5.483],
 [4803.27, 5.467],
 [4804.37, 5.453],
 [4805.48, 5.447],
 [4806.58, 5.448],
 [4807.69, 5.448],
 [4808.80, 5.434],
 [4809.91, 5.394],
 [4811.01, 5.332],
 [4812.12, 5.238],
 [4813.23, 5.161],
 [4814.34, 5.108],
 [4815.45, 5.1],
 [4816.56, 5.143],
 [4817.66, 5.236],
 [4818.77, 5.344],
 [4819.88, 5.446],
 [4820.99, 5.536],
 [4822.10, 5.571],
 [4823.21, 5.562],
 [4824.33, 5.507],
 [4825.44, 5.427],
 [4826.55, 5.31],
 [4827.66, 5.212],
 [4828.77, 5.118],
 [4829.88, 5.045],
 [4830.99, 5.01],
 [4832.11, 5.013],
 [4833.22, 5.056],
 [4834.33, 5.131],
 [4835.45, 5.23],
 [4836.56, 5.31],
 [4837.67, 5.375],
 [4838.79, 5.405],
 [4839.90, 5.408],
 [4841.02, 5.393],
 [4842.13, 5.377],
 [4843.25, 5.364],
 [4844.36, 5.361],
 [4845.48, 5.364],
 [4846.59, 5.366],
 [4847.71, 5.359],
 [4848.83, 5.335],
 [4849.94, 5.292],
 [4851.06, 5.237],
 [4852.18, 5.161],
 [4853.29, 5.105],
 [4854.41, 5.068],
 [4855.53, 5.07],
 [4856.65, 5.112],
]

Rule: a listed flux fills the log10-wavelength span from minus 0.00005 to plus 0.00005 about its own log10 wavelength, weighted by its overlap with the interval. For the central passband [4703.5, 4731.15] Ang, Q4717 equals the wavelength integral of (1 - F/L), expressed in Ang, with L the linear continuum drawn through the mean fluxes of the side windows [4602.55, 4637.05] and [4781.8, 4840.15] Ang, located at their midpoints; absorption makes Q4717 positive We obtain 4.3 Ang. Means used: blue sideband 3.31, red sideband 5.3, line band 3.65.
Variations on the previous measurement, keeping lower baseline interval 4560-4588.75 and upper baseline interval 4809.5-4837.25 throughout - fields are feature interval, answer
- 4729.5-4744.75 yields 6.29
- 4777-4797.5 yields -1.52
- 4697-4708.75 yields 4.50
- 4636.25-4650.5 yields -0.23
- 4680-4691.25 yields 0.63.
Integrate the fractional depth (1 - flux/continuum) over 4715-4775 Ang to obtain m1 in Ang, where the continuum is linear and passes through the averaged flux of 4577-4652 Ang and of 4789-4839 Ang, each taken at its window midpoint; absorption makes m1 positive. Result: 9.6 Ang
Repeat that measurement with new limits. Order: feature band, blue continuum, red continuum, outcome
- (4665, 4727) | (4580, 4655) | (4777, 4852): 9.58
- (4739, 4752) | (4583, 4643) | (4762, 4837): 4.65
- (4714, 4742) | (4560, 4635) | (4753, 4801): 7.25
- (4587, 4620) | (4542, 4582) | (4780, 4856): -0.11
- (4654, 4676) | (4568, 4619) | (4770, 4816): -1.48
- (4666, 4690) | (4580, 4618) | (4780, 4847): 0.42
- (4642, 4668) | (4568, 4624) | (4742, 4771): -2.72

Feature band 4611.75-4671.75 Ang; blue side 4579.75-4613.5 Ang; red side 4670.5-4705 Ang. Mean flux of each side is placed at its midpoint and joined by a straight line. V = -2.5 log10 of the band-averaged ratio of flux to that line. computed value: -0.15 mag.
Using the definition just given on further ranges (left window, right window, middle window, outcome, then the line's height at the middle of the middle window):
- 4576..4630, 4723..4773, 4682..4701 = 0.27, 3.5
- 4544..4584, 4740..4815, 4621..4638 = 0.04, 3.41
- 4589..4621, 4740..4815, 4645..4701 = 0.10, 3.89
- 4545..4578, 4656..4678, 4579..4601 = 0.12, 3.19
